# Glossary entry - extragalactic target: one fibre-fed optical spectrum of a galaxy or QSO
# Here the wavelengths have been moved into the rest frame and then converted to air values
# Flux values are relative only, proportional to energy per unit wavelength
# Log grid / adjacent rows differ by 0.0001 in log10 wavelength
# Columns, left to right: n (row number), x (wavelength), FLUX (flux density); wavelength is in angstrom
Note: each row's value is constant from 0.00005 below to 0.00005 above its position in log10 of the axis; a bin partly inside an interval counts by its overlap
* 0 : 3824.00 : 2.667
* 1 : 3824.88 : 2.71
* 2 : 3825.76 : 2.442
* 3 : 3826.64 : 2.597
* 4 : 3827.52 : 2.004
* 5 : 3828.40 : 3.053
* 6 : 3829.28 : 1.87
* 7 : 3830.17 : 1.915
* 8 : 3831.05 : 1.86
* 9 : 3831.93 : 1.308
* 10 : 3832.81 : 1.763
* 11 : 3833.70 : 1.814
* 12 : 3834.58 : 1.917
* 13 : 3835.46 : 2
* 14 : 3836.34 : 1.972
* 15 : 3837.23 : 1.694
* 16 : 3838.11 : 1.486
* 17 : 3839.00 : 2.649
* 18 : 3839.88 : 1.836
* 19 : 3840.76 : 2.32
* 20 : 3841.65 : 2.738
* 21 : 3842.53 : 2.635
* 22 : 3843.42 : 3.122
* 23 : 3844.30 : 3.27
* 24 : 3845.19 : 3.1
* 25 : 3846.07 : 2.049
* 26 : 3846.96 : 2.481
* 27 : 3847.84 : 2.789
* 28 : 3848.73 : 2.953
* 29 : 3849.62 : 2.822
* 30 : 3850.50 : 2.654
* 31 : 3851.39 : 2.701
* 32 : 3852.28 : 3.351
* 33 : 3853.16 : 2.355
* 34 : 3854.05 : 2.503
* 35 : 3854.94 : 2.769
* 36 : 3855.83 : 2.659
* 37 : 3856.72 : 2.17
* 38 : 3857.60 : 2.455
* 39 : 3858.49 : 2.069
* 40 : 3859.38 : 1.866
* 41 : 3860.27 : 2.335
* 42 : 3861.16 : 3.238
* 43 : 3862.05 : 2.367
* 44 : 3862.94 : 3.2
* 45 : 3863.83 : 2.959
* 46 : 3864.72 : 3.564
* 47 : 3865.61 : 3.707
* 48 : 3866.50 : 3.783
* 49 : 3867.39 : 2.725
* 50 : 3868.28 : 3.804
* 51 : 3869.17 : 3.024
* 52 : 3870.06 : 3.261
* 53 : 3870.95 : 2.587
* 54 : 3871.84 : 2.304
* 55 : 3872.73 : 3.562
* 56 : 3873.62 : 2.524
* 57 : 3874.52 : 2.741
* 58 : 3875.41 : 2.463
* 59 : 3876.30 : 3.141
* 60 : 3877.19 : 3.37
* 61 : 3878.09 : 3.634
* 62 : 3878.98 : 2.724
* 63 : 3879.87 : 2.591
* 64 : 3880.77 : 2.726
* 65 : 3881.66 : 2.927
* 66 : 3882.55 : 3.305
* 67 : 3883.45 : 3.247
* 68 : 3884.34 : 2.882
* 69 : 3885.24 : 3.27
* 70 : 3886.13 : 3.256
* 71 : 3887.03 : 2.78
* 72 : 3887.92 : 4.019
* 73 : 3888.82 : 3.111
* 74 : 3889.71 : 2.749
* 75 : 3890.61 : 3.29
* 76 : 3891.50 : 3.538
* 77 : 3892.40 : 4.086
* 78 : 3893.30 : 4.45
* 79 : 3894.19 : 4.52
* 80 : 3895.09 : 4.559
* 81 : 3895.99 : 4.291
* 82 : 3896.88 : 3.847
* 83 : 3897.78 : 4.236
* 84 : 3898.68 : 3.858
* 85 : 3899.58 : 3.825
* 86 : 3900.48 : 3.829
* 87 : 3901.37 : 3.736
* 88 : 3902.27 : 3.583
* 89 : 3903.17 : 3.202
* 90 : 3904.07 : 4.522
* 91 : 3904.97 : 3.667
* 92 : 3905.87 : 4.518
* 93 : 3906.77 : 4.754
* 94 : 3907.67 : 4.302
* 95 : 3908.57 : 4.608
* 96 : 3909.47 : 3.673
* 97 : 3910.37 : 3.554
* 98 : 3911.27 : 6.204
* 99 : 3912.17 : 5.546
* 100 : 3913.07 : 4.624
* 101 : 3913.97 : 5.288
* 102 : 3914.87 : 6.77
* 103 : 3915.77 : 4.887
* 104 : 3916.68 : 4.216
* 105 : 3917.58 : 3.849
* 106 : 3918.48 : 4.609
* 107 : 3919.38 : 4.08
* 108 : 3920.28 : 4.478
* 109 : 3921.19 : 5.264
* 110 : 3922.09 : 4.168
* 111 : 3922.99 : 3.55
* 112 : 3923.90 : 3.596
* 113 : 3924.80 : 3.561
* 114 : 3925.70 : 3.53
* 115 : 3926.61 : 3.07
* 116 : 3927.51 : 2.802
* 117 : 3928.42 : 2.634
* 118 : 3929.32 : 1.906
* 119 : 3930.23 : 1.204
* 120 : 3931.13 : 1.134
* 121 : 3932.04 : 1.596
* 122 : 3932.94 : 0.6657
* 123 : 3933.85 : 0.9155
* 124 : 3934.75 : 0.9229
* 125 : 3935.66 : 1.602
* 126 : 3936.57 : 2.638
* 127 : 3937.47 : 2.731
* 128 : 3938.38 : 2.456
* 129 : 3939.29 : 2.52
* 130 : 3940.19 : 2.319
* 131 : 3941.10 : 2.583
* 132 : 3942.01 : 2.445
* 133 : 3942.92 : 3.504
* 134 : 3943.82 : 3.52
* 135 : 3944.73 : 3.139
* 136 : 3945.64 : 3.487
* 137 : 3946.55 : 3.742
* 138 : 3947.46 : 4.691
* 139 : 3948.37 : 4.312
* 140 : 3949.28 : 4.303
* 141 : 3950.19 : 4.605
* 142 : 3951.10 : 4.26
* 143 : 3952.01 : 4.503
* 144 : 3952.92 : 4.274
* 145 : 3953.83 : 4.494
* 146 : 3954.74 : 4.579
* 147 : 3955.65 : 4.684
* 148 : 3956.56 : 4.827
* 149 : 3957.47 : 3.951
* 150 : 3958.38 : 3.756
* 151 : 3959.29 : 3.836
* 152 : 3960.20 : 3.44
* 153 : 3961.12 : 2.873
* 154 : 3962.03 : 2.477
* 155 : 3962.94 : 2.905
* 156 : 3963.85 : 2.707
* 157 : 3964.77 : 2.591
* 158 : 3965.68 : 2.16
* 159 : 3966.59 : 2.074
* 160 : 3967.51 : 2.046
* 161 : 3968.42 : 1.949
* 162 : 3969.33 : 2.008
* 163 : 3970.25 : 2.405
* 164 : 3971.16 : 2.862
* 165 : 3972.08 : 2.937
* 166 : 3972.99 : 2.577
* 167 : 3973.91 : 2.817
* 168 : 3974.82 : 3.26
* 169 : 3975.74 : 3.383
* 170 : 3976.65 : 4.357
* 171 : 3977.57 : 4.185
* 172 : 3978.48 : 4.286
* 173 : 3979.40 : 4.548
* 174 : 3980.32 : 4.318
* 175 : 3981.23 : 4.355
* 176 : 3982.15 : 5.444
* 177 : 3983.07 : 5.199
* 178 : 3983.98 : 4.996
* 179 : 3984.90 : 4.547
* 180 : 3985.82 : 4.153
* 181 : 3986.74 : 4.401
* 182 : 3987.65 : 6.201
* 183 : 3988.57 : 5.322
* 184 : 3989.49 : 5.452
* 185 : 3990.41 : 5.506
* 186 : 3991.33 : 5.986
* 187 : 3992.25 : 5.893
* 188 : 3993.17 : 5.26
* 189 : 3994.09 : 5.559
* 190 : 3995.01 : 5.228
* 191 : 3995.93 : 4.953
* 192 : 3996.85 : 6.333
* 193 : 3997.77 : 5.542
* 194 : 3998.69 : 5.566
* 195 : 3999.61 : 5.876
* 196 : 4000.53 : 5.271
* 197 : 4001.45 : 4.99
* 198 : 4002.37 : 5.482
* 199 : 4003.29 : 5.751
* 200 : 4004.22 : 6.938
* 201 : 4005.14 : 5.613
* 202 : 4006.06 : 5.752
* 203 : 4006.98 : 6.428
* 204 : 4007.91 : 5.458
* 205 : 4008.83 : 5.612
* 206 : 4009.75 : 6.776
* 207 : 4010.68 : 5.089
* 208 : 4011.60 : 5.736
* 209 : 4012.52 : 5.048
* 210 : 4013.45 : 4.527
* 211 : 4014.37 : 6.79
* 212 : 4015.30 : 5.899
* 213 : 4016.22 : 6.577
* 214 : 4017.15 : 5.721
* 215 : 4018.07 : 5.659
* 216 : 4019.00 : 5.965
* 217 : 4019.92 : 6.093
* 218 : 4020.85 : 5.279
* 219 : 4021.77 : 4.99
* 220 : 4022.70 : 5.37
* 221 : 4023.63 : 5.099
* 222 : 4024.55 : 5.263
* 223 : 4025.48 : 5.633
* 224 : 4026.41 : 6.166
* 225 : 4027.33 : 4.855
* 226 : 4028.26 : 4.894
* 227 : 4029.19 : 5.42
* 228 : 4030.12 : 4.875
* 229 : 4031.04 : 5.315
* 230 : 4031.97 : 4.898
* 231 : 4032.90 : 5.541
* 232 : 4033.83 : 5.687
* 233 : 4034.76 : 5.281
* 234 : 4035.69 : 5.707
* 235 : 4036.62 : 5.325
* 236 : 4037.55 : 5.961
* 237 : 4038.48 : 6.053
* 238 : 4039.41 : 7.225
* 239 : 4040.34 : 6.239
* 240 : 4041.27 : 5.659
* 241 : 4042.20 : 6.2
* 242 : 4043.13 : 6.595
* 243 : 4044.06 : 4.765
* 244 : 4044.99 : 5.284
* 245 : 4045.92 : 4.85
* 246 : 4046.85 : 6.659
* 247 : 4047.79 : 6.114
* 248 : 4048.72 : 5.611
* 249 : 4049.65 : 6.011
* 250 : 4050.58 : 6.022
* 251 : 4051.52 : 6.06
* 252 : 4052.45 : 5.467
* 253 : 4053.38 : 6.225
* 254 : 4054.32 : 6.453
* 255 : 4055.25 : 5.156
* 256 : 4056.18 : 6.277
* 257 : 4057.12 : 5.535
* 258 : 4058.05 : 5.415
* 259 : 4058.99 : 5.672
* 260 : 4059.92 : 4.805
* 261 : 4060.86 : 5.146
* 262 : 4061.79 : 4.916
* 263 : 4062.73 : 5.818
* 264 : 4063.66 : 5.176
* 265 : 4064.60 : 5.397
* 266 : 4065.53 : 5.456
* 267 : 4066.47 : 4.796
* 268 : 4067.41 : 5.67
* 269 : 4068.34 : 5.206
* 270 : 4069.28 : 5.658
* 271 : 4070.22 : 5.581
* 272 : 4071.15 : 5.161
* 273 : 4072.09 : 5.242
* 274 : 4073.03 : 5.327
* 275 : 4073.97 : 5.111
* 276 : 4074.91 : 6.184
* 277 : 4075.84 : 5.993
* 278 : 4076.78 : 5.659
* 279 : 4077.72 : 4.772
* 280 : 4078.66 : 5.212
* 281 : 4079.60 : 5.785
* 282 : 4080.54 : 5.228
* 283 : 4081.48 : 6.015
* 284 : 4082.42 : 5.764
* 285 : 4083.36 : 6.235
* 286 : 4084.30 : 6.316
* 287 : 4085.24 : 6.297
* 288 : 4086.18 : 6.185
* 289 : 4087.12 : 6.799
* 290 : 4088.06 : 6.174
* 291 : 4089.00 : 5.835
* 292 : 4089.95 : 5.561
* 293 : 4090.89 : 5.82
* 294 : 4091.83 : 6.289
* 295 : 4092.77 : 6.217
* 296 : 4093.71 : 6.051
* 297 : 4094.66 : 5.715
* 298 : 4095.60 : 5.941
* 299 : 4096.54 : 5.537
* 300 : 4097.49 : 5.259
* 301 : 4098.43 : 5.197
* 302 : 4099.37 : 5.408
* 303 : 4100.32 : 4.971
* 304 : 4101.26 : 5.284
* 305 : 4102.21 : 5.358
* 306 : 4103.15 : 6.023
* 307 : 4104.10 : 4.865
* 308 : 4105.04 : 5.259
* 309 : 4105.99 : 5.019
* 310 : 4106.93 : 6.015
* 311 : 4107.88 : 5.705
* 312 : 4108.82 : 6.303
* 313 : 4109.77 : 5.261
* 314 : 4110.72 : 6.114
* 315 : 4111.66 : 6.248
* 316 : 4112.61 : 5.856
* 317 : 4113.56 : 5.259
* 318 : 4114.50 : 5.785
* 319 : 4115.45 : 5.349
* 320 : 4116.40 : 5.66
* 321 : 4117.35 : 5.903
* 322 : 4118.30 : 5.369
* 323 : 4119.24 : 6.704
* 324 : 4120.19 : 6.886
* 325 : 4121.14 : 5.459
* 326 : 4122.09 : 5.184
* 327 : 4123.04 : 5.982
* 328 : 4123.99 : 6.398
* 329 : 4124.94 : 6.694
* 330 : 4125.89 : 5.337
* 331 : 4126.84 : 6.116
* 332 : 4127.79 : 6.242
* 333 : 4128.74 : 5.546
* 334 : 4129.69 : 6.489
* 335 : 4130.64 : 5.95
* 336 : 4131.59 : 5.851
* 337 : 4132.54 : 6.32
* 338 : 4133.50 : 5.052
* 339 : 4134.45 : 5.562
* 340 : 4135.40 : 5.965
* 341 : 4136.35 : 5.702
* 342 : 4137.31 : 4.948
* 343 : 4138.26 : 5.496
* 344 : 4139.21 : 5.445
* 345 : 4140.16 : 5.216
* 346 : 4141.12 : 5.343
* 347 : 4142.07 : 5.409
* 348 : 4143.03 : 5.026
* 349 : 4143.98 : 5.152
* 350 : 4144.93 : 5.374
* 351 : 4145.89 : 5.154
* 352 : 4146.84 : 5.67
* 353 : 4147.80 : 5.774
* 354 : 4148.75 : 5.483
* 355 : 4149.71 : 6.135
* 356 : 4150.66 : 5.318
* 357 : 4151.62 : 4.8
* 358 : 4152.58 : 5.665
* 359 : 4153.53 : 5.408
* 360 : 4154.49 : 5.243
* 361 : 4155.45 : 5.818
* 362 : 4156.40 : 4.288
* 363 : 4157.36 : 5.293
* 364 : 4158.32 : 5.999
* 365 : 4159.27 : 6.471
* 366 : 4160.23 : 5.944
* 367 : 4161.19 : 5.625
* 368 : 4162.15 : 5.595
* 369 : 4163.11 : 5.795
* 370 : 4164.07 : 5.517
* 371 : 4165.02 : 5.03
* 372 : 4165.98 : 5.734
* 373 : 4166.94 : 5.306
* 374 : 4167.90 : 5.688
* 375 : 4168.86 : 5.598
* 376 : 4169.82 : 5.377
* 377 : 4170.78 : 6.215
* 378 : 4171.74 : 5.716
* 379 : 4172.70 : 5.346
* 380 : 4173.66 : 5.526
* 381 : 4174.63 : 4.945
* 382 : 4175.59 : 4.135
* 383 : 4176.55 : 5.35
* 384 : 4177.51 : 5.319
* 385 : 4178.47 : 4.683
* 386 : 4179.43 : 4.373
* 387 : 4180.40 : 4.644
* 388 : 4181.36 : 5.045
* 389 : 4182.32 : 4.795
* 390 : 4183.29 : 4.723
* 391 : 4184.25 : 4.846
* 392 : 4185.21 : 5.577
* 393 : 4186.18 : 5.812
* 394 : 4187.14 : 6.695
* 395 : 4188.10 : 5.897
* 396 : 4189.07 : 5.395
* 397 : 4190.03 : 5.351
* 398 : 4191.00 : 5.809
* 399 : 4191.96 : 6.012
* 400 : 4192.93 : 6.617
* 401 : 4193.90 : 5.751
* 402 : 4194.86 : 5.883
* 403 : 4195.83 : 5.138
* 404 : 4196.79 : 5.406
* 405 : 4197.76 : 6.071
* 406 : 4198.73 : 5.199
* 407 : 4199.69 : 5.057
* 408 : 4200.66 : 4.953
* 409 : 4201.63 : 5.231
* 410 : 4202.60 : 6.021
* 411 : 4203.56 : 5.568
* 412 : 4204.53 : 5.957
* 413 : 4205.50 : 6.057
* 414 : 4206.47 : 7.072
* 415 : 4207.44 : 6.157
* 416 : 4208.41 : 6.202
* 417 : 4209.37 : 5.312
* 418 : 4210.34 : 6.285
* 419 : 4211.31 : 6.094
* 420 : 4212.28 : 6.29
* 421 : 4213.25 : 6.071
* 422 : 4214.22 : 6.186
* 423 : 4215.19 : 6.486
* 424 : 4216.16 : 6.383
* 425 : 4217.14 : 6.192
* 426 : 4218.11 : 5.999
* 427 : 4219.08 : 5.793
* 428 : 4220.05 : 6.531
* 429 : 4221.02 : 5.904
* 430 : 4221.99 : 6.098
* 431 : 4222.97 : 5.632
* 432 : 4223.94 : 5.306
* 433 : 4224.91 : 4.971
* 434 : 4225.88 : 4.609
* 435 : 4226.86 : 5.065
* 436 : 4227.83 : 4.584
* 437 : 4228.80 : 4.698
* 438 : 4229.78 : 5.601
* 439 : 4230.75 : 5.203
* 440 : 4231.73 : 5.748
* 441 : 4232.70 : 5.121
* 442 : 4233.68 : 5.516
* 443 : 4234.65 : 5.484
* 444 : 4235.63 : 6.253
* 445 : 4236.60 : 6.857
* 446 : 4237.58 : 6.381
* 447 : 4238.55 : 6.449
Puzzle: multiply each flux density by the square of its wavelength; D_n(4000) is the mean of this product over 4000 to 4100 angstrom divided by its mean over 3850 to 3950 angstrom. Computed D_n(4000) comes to 1.8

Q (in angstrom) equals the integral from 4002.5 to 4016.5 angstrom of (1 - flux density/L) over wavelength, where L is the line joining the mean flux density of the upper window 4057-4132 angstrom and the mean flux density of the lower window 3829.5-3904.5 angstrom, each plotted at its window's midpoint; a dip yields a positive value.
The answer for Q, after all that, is -3.6 angstrom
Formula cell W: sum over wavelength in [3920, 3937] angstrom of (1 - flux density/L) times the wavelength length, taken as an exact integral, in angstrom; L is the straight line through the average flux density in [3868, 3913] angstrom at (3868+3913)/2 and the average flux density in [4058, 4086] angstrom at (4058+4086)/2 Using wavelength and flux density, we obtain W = 6.0 angstrom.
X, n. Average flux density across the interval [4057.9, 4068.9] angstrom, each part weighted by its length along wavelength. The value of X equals 5.29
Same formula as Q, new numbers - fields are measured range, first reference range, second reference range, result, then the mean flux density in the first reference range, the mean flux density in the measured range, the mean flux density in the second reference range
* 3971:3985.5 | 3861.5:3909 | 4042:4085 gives 1.77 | 3.46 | 4.03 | 5.61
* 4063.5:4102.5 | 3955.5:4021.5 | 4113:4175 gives -2.98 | 4.65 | 5.64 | 5.63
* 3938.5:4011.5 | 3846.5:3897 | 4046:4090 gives 3.16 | 3.07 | 4.29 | 5.68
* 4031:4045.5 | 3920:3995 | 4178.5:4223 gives -4.96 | 3.55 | 5.74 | 5.74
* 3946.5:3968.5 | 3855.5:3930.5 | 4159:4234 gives 1.92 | 3.55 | 3.63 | 5.59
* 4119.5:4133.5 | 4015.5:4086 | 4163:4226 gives -0.97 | 5.62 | 6.01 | 5.62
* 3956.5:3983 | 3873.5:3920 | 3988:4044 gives 8.92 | 3.86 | 3.29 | 5.65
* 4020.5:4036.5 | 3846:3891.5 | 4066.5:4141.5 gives -1.64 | 2.91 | 5.31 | 5.72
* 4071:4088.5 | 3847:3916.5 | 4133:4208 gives -3.33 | 3.45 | 5.77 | 5.48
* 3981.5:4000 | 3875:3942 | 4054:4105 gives -3.56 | 3.46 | 5.36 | 5.61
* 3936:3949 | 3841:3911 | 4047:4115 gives 2.84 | 3.24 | 3.15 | 5.66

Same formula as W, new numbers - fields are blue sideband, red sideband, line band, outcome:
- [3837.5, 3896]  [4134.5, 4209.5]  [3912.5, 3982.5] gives 4.73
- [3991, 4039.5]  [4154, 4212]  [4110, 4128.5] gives -1.12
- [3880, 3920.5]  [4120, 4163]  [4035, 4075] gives -4.75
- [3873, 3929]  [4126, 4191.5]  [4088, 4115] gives -2.94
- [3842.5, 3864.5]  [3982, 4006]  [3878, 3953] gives 5.74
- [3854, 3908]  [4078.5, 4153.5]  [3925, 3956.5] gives 7.33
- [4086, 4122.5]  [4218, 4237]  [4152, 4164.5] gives 0.14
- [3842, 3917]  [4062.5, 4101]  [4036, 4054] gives -2.28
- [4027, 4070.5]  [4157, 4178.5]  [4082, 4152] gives -2.24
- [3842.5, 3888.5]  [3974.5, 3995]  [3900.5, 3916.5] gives -4.03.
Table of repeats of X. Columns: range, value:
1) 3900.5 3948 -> 3.47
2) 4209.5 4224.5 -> 6.06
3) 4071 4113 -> 5.7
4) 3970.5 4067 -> 5.35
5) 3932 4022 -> 4.26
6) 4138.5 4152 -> 5.39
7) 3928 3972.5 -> 2.94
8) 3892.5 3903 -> 4.04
